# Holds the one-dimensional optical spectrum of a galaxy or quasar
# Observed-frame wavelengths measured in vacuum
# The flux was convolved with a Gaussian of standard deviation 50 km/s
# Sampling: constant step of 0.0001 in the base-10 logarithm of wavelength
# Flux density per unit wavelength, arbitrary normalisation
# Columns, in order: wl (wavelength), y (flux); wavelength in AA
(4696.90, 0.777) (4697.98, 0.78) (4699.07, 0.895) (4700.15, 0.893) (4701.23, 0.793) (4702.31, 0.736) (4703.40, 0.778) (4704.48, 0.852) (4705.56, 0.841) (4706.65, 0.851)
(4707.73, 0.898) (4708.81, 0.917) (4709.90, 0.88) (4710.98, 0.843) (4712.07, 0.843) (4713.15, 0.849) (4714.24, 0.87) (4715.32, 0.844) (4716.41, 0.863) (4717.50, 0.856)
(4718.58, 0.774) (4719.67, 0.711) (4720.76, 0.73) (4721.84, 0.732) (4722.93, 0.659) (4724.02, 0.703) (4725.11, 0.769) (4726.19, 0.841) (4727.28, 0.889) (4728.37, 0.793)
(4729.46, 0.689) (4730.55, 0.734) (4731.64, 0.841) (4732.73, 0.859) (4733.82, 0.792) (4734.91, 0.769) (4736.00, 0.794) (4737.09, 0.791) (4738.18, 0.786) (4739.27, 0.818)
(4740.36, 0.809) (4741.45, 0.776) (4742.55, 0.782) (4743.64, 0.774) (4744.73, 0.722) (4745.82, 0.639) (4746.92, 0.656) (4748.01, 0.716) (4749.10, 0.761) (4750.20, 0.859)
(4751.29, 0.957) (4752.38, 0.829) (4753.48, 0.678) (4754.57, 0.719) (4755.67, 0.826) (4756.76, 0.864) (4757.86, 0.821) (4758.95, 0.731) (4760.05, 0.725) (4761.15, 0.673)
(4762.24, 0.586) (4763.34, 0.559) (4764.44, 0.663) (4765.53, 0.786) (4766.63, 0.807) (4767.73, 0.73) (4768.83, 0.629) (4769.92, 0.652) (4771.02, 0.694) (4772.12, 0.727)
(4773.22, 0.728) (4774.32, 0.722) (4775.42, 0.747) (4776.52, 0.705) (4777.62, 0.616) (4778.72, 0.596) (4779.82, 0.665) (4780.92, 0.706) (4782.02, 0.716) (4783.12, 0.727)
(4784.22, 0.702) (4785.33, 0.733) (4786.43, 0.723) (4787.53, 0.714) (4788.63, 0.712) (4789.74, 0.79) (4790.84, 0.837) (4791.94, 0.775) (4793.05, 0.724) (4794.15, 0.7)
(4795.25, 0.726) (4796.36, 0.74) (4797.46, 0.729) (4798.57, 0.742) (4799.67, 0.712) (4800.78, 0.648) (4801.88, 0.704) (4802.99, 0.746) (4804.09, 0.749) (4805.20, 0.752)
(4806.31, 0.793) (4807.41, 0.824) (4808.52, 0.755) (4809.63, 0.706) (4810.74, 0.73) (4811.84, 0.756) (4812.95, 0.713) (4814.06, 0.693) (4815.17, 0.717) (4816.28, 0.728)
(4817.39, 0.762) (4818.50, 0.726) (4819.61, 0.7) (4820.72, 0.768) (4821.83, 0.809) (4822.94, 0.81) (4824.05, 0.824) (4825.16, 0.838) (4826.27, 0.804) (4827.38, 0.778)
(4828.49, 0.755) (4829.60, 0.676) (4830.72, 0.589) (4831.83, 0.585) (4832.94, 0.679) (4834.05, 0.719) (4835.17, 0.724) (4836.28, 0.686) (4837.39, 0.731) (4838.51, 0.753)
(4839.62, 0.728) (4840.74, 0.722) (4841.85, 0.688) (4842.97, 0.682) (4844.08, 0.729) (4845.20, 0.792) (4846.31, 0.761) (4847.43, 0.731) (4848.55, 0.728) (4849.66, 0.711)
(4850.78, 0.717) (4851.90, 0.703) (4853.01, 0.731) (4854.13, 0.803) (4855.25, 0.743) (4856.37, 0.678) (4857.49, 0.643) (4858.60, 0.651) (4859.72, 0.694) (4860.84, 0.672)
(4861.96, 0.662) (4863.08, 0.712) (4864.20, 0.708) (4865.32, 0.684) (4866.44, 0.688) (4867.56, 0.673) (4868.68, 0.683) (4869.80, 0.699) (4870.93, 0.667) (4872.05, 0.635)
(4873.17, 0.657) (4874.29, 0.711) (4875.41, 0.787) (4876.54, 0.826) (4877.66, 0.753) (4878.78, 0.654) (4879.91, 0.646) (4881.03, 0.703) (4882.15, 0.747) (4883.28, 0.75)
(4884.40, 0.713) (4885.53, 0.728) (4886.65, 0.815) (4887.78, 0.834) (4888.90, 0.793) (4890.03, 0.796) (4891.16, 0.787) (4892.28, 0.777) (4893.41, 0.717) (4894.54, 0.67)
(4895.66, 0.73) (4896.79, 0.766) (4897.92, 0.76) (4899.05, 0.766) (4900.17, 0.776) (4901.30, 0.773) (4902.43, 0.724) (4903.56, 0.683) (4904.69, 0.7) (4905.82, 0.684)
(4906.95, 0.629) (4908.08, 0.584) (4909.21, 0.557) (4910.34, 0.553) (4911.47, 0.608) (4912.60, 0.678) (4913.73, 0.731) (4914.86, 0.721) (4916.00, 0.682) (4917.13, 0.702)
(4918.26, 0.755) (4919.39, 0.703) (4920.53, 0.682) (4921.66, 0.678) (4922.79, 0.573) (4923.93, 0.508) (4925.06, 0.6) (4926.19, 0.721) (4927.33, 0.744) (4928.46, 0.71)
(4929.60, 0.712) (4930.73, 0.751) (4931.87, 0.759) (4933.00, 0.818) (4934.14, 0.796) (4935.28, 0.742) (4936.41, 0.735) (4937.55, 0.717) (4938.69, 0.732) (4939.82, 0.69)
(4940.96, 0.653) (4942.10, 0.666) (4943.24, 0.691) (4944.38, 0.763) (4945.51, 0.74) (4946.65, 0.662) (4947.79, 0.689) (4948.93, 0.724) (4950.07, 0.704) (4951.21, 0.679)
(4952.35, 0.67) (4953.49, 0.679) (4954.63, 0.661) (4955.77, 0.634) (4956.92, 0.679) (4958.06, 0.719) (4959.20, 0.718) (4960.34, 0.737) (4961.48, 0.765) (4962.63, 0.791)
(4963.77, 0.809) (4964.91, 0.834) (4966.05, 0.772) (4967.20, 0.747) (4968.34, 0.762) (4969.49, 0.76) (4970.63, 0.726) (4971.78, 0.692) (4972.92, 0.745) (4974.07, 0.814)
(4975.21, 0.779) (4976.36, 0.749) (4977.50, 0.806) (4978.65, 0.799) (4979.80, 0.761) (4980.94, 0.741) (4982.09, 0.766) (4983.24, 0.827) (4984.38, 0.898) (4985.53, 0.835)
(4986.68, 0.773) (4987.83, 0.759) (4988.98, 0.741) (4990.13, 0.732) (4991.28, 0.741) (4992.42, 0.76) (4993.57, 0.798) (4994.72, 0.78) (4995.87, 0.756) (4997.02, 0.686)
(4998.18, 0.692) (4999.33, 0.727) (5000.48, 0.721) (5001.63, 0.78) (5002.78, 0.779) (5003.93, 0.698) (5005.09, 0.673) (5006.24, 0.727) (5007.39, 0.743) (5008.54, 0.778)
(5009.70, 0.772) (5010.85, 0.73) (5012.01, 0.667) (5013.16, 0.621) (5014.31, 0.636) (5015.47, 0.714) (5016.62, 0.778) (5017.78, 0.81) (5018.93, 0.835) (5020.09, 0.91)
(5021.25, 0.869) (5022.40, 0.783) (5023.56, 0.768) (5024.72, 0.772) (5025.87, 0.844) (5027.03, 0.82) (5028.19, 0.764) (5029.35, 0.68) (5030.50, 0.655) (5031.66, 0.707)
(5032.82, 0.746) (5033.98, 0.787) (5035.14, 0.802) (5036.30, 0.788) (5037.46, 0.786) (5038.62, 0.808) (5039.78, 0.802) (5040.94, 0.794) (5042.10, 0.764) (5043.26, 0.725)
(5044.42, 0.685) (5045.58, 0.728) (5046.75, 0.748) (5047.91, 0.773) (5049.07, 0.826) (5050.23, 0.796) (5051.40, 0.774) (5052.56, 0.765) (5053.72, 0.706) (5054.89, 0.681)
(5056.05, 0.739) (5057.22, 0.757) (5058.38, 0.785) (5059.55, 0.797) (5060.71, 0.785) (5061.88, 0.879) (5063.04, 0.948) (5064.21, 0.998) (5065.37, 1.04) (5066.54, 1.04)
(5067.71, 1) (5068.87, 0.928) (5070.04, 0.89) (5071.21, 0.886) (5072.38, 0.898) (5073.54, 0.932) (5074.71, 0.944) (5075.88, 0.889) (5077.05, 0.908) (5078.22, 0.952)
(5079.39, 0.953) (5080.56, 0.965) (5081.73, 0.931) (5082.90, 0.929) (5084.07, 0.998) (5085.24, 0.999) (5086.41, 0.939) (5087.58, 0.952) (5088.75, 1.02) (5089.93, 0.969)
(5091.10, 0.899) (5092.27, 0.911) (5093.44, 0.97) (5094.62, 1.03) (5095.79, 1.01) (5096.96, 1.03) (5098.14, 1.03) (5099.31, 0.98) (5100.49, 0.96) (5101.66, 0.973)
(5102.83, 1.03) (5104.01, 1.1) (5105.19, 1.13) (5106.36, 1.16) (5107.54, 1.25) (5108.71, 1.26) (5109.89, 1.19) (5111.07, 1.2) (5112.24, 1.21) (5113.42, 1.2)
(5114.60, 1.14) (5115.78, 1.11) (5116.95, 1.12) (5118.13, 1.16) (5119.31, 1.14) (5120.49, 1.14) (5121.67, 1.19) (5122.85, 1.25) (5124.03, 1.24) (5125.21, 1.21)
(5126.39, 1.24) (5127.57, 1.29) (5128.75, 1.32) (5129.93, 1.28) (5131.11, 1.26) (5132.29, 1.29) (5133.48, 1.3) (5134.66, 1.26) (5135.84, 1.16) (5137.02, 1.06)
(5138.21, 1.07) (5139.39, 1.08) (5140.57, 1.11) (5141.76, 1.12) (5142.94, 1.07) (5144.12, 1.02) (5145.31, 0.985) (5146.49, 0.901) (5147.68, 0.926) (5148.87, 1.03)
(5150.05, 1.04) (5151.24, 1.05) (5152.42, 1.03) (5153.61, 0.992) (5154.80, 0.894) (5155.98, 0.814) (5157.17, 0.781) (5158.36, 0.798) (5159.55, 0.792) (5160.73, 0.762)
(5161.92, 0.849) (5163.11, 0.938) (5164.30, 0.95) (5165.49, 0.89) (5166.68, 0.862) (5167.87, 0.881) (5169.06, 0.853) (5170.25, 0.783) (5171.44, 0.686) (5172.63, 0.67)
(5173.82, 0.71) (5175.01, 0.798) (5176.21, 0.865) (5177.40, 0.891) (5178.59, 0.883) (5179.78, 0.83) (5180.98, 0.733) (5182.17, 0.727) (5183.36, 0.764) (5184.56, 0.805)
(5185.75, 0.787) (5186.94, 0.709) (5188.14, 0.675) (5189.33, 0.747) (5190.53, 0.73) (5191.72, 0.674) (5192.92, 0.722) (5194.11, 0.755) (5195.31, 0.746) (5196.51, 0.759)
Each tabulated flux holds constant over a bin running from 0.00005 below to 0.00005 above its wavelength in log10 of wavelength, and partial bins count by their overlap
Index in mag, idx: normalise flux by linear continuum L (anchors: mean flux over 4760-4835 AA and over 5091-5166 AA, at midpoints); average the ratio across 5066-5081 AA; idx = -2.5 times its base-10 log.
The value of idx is 0.086 mag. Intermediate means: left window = 0.721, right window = 1.07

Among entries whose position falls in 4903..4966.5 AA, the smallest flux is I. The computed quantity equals 0.508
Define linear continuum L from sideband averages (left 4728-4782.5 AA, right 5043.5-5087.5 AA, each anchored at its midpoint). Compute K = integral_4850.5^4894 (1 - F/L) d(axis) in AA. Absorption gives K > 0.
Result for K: 3.9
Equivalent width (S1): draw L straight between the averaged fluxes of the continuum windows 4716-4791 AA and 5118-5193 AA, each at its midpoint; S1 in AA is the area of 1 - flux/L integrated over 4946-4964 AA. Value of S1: 3.1 AA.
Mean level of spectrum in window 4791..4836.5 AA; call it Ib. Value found 0.735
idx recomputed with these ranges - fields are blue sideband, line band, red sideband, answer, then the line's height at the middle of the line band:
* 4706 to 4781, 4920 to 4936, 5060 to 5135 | 0.30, 0.919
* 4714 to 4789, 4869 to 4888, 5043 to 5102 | 0.12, 0.806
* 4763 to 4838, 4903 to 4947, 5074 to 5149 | 0.25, 0.868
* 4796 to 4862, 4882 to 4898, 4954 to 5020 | -0.03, 0.736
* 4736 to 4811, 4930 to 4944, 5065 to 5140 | 0.23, 0.904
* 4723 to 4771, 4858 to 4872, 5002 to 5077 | 0.14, 0.773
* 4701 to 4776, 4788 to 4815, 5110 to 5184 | 0.10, 0.809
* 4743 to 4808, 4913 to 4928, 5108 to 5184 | 0.24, 0.841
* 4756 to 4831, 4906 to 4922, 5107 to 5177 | 0.25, 0.837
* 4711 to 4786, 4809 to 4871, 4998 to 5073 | 0.06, 0.763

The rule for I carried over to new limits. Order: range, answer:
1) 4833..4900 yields 0.635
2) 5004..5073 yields 0.621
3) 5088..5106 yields 0.899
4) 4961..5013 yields 0.667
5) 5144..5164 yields 0.762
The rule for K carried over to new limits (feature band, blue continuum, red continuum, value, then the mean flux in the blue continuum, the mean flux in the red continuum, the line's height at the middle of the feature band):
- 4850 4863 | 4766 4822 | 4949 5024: 0.58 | 0.725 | 0.751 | 0.733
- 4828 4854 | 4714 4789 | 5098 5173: 3.42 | 0.747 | 1.05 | 0.819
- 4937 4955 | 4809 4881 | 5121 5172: 2.77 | 0.717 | 1.03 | 0.822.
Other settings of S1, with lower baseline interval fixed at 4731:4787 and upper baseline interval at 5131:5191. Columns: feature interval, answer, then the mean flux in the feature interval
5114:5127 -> -4.1 AA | 1.18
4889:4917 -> 3.4 AA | 0.703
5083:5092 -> -0.9 AA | 0.964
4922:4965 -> 5.8 AA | 0.708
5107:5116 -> -3.1 AA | 1.2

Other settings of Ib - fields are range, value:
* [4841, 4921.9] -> 0.711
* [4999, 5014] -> 0.723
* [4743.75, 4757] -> 0.767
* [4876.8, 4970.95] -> 0.714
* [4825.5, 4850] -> 0.717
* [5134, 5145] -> 1.1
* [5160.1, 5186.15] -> 0.815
